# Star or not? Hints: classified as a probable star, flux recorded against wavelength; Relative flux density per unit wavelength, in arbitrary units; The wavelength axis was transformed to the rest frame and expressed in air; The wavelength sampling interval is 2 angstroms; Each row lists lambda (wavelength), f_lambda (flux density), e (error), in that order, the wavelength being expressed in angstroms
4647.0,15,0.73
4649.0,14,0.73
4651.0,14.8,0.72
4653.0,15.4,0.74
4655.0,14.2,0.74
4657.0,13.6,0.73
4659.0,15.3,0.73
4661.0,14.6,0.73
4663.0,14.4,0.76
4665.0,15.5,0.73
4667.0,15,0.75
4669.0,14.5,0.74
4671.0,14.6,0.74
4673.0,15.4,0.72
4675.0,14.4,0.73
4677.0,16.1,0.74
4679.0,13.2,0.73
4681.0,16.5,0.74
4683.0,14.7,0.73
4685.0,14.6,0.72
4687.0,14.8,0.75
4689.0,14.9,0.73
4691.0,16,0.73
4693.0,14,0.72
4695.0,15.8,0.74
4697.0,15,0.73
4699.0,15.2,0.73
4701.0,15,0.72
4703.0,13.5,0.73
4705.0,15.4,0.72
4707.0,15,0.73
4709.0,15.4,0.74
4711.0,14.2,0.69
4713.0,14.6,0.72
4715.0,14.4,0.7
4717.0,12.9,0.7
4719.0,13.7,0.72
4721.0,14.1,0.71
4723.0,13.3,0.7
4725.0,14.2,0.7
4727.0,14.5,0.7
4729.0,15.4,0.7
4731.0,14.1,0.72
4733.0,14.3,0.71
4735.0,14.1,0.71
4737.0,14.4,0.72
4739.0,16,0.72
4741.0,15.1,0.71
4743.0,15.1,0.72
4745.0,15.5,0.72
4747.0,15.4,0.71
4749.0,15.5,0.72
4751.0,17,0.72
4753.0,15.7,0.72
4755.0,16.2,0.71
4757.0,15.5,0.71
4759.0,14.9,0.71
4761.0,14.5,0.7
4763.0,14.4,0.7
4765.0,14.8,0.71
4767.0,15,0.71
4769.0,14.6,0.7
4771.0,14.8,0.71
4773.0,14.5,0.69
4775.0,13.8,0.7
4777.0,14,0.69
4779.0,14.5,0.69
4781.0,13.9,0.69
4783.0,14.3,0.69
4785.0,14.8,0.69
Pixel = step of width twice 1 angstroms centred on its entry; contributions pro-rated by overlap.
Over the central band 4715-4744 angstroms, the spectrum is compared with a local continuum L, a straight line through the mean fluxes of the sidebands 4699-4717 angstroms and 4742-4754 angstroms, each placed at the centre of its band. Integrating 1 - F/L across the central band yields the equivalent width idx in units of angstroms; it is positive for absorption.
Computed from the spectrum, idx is 1.6 angstroms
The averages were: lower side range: 14.6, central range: 14.4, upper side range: 15.7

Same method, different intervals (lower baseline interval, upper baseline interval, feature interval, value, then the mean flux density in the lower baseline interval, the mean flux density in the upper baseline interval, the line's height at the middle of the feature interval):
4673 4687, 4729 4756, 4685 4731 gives 1.5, 14.9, 15.3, 15.1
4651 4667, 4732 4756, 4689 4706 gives 0.0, 14.7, 15.4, 15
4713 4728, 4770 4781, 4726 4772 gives -3.2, 13.9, 14.3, 14.1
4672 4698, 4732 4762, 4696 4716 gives 0.5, 15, 15.3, 15.1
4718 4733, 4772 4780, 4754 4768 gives -0.8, 14.2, 14.2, 14.2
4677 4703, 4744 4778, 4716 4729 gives 1.0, 15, 15.1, 15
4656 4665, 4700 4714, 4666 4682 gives -0.4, 14.6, 14.7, 14.6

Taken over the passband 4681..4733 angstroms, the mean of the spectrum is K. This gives 14.6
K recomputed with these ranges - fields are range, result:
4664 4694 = 14.9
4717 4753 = 14.8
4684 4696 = 15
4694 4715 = 14.9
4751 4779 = 14.9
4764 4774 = 14.7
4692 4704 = 14.8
